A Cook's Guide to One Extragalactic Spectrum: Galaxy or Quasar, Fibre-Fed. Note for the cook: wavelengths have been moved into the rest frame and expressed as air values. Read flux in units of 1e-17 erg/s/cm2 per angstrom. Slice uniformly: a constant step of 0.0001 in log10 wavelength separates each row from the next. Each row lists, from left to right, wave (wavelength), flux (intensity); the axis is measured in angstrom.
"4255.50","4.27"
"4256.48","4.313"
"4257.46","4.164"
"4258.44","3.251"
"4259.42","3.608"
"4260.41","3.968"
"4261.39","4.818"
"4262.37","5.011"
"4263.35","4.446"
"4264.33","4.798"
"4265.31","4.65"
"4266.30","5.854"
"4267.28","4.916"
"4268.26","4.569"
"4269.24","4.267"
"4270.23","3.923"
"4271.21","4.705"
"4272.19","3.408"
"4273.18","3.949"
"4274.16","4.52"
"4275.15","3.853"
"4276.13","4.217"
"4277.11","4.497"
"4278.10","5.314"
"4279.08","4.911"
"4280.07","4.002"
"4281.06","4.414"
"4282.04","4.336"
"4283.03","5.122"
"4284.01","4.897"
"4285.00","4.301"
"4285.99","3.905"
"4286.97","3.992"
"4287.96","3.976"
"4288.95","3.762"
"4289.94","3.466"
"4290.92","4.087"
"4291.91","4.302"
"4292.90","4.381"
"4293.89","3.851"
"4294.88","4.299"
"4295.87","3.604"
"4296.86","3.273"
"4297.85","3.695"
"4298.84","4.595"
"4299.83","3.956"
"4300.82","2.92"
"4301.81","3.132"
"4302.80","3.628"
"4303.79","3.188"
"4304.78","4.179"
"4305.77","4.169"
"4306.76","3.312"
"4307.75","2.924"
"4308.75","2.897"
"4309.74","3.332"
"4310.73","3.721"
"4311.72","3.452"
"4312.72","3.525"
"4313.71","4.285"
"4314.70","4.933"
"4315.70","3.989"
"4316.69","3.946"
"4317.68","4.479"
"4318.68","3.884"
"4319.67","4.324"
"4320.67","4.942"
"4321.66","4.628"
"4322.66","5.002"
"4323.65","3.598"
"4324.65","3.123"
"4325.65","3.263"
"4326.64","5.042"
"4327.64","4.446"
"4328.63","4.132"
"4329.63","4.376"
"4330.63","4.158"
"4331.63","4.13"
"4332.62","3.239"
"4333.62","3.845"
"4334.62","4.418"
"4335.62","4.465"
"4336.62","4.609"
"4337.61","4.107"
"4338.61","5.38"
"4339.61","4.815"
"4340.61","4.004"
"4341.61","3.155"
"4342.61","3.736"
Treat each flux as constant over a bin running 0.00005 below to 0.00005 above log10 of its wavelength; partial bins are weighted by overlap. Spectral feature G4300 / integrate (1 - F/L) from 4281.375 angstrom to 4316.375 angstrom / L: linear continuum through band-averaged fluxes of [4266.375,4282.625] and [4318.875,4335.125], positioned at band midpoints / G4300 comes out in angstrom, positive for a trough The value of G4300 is 3.4 angstrom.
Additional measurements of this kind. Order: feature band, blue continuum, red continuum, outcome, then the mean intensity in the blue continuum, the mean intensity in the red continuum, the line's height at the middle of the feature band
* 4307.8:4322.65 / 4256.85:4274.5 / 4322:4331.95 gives 0.5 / 4.38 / 4.13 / 4.18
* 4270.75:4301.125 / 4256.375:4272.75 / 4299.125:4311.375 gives -1.9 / 4.39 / 3.47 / 3.91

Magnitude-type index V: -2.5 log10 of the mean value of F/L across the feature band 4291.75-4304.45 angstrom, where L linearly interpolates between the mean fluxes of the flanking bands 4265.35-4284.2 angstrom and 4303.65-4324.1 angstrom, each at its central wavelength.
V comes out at 0.12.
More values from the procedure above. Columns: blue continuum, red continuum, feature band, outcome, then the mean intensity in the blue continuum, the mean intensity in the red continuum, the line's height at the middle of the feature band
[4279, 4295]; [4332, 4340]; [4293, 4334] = 0.11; 4.21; 4.35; 4.29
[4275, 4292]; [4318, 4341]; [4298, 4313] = 0.21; 4.31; 4.26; 4.29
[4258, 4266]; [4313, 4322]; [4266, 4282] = -0.02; 4.36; 4.36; 4.36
